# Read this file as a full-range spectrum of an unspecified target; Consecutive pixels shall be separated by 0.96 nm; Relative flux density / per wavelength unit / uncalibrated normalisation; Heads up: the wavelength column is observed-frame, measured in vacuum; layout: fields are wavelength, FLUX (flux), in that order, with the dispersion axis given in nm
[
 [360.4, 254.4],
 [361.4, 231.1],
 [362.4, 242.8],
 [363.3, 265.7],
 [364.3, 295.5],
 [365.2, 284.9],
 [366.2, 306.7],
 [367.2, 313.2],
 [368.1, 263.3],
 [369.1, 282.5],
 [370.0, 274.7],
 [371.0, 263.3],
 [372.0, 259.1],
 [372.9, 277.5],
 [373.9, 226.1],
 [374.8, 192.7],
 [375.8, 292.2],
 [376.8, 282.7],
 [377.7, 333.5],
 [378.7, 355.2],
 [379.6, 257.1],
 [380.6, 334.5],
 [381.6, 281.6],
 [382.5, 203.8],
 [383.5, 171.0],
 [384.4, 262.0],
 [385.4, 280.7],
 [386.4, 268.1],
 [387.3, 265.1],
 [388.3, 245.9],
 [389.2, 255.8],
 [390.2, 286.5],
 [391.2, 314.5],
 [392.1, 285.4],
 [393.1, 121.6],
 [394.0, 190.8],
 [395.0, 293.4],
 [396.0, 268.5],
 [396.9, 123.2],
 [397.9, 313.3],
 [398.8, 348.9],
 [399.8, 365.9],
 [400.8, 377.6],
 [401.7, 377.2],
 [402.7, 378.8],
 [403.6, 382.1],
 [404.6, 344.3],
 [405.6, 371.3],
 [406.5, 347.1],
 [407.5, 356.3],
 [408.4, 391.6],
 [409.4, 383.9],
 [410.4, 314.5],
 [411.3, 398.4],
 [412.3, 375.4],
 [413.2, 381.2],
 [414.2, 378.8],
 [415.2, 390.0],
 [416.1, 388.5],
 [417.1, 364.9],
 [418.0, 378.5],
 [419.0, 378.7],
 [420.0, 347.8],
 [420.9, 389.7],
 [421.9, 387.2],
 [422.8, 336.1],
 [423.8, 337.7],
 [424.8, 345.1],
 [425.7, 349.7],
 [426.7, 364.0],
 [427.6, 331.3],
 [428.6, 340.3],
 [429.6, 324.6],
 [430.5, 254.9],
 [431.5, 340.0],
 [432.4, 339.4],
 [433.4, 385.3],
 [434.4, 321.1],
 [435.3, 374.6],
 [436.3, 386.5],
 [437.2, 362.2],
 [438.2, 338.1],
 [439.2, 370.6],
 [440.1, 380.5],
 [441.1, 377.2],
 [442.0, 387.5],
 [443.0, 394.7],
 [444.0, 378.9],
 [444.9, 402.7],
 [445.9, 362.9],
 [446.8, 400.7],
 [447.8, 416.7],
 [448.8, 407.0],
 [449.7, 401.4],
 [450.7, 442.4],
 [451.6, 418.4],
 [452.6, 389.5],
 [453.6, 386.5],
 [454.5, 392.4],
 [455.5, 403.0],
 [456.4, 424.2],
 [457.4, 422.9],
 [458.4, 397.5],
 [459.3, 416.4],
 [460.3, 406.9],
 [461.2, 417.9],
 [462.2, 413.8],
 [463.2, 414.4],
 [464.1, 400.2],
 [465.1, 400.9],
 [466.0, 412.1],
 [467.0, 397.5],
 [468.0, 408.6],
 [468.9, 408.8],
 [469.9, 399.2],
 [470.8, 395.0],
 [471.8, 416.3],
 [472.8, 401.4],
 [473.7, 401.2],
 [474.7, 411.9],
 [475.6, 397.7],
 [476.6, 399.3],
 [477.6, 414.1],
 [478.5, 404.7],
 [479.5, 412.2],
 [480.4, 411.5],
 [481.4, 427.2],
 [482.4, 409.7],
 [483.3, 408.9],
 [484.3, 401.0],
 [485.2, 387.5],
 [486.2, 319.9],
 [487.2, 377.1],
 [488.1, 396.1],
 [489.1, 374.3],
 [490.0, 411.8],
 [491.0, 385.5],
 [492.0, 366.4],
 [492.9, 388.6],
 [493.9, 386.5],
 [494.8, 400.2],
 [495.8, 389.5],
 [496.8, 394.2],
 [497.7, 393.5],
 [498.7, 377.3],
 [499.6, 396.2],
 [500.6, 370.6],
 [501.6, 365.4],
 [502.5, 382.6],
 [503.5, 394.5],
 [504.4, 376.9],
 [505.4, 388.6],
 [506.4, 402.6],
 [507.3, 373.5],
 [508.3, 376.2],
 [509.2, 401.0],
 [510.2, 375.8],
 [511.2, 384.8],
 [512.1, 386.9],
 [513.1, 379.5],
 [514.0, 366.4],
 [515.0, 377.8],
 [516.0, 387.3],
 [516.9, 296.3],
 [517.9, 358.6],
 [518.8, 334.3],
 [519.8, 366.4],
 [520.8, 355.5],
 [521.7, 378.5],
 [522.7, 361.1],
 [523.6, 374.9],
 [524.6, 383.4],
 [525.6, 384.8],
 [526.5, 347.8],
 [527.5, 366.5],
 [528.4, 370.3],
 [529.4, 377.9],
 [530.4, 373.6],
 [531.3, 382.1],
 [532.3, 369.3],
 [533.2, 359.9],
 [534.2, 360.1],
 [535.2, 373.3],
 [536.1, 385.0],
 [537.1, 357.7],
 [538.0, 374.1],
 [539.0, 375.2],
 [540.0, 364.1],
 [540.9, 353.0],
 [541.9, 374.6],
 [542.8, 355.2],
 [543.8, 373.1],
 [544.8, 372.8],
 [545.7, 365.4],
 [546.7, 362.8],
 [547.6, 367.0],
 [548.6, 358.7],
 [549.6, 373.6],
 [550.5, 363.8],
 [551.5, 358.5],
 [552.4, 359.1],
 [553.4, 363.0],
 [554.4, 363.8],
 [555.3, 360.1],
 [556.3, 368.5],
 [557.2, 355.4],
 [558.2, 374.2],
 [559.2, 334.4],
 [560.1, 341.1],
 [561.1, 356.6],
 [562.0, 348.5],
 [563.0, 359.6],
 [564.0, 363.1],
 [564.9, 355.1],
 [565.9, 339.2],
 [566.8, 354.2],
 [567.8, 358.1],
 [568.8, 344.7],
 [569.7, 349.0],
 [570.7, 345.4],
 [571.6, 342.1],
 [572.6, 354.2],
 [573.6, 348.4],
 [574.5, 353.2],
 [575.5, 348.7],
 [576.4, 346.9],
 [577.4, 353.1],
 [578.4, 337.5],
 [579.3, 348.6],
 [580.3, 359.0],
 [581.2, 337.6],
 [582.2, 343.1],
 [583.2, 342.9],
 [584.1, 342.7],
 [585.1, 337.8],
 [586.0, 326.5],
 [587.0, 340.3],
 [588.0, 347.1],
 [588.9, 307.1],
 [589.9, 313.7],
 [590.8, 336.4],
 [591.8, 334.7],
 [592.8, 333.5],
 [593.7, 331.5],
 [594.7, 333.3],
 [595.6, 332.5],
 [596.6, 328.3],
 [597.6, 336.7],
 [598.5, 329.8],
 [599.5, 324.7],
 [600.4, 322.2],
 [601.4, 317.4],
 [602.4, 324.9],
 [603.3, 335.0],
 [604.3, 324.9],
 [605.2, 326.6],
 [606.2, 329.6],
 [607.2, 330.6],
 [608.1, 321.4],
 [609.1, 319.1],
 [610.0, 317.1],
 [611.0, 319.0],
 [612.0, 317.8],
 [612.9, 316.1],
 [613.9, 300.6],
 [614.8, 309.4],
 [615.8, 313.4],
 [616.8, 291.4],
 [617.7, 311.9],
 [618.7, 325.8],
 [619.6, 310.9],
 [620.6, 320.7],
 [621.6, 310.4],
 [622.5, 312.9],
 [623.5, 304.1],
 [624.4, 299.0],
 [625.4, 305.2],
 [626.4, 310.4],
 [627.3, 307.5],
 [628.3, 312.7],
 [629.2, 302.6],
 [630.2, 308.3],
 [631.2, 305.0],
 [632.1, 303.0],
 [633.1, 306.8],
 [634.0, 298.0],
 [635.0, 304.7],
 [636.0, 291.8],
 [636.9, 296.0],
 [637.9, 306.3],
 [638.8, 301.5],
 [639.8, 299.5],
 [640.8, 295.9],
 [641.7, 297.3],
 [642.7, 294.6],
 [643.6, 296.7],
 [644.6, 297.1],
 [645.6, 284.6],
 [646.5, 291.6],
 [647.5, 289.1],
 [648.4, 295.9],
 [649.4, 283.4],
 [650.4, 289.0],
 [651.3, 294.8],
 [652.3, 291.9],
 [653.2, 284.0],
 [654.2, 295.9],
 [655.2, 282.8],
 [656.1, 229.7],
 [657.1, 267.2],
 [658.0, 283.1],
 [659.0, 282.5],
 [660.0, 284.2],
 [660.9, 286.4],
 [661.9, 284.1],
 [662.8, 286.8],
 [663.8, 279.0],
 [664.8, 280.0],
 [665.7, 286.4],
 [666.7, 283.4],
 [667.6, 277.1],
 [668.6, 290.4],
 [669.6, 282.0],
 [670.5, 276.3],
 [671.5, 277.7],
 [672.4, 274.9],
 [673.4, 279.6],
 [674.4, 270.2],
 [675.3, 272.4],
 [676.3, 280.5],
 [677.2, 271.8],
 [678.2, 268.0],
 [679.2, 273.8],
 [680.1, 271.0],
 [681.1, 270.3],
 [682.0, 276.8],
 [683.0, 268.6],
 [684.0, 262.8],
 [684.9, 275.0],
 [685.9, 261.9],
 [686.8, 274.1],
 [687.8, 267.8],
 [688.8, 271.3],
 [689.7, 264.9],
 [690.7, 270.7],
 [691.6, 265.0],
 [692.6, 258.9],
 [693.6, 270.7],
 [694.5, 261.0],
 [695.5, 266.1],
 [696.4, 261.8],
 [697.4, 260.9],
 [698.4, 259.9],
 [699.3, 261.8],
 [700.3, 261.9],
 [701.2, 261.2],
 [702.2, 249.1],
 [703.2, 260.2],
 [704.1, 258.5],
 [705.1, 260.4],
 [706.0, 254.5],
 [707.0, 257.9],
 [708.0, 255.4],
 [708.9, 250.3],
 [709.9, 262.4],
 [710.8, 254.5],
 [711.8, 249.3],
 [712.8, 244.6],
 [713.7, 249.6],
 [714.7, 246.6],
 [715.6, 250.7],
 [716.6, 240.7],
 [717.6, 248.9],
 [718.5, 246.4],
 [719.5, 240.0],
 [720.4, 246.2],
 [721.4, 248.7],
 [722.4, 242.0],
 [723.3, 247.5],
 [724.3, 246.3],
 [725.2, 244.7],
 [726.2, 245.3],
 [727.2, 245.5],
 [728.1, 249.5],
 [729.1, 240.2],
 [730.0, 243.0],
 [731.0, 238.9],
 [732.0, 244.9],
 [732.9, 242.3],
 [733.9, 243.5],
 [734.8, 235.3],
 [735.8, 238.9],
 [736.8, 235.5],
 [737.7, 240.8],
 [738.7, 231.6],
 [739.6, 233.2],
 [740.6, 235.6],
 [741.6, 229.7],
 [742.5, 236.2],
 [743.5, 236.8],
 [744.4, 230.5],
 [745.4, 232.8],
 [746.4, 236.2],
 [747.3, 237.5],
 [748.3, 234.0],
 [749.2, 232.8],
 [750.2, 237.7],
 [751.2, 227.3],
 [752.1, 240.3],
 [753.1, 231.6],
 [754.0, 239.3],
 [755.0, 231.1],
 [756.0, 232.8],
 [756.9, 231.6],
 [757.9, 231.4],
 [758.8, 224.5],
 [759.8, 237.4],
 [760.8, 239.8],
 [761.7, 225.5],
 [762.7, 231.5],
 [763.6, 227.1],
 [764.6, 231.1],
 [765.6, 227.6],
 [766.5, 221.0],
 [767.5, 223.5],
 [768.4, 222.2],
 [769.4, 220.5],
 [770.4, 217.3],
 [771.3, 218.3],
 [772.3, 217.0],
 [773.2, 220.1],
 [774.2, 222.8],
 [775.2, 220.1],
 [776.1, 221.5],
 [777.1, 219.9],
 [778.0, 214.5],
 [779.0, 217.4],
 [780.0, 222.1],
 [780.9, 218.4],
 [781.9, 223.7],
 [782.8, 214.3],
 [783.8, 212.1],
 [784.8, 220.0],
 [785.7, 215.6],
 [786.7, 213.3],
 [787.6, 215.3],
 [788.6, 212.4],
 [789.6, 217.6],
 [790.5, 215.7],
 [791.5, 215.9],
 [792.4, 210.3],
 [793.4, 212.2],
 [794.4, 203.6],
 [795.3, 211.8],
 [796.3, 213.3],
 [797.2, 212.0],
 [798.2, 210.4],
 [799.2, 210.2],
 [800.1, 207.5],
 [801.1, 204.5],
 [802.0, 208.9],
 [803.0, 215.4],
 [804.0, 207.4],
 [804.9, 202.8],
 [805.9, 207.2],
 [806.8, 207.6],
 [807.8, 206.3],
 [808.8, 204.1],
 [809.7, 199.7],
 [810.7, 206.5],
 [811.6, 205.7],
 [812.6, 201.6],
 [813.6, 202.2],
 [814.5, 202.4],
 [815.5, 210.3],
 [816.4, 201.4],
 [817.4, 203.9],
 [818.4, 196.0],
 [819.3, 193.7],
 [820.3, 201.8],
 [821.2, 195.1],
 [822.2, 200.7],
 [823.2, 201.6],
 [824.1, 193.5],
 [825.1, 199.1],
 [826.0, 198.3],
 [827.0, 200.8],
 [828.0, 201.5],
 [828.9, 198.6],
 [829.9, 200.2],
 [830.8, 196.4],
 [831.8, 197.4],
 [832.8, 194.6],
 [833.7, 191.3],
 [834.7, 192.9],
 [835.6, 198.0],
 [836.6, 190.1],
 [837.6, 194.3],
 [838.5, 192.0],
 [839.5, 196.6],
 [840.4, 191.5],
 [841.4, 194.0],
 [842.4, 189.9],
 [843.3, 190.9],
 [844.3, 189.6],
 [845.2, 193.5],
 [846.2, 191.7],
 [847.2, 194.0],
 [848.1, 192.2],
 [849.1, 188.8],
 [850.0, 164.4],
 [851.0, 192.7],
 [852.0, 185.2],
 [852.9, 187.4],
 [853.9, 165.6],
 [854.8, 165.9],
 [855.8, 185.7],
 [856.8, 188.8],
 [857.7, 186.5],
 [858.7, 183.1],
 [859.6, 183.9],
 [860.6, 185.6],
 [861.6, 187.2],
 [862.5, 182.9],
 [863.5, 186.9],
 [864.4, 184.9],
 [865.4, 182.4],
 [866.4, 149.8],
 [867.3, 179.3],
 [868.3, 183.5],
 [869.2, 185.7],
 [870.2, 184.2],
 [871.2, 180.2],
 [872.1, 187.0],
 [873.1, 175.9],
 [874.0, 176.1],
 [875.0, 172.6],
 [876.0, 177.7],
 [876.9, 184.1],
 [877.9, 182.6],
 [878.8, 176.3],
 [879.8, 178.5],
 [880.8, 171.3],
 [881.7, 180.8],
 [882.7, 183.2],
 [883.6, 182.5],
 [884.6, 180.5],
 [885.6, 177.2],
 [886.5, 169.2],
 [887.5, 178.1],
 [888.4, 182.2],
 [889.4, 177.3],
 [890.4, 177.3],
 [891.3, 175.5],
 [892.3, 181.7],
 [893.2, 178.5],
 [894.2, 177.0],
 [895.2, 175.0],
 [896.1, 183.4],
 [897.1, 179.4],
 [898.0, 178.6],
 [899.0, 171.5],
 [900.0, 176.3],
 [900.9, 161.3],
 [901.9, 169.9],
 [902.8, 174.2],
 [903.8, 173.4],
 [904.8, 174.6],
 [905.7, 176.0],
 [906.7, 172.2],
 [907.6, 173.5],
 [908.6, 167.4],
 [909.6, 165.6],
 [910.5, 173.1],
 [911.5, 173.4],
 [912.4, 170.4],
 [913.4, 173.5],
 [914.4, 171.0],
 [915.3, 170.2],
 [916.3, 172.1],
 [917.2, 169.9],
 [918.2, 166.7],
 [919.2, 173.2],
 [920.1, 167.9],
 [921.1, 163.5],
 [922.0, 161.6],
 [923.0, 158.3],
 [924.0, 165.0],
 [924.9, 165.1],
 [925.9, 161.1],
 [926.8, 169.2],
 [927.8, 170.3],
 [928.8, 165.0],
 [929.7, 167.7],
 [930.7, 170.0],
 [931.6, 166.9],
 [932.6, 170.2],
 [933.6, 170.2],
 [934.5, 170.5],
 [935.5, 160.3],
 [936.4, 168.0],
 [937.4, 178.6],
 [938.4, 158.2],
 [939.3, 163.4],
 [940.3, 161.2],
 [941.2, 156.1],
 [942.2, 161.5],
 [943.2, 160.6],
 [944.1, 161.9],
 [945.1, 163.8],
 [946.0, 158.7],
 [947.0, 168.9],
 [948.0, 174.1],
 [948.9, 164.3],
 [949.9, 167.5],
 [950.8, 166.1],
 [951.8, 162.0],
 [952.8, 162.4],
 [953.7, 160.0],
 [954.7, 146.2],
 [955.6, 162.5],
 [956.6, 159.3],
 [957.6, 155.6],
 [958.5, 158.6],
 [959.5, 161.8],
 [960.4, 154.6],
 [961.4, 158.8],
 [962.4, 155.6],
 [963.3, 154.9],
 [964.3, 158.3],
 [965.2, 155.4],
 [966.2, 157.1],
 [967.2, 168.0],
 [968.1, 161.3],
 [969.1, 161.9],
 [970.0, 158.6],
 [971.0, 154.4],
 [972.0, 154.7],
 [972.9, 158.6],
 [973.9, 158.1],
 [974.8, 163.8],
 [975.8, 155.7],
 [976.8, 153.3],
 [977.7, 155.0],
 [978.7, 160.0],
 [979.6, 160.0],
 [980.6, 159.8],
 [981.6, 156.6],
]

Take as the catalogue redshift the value 0.00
